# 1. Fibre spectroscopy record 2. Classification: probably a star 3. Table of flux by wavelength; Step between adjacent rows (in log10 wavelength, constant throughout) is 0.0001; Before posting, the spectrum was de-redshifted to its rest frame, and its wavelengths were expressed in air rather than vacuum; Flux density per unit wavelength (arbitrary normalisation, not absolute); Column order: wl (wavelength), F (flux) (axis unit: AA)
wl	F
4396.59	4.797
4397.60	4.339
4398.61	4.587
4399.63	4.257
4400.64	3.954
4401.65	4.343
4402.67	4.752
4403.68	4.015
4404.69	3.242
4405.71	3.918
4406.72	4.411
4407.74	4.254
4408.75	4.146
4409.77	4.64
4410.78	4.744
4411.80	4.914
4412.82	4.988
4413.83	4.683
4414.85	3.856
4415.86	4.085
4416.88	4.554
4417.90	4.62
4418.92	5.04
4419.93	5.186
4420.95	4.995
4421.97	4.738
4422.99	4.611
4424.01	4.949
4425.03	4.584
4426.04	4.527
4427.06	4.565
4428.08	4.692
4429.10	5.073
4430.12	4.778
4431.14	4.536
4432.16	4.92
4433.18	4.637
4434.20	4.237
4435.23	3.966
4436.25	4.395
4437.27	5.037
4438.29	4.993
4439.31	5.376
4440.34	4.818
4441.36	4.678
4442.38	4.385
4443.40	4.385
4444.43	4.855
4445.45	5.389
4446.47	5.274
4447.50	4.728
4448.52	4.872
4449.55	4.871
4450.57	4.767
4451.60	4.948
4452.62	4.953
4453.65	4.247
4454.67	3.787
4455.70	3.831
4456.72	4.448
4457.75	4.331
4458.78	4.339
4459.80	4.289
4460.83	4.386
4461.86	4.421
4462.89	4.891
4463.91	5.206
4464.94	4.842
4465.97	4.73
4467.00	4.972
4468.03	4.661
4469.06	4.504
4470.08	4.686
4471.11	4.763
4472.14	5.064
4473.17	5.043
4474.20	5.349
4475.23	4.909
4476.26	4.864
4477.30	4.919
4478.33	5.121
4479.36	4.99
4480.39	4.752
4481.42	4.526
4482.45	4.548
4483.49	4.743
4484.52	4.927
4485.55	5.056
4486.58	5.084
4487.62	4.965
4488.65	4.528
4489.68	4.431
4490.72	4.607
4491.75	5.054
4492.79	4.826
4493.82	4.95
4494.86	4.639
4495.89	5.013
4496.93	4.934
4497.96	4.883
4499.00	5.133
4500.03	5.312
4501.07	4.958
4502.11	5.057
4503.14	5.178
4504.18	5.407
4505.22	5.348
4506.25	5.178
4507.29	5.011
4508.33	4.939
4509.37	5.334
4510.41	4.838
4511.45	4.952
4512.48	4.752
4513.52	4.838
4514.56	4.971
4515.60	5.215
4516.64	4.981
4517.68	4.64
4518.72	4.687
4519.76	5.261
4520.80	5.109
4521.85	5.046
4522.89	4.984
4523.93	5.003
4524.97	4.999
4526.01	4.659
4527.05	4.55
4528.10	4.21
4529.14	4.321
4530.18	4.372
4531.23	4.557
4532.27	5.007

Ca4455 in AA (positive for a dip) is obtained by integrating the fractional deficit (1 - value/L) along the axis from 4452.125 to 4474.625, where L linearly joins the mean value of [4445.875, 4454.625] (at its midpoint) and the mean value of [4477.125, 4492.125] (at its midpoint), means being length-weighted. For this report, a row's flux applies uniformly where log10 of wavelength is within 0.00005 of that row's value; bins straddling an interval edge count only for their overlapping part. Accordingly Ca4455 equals 0.81 AA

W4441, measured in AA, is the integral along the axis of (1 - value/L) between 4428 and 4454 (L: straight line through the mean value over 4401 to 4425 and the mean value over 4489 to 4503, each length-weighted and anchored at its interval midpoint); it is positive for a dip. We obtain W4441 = -0.7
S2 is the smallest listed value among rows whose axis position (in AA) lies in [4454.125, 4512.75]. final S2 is 3.787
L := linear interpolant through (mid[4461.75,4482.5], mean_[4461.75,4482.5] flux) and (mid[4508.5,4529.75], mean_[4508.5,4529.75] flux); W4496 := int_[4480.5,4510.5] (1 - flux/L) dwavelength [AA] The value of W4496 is -0.49 AA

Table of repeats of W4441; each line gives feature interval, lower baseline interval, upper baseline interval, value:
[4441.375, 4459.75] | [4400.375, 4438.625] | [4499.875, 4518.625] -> 0.4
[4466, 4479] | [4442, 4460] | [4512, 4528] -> -0.6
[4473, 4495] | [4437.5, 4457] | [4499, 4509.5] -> 0.7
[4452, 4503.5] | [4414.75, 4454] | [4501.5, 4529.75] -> 0.8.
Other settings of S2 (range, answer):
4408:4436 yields 3.856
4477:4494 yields 4.431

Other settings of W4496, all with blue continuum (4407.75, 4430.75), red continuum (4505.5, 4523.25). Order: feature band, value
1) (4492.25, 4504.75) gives -0.2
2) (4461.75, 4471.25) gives 0.1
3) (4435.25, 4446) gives -0.1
